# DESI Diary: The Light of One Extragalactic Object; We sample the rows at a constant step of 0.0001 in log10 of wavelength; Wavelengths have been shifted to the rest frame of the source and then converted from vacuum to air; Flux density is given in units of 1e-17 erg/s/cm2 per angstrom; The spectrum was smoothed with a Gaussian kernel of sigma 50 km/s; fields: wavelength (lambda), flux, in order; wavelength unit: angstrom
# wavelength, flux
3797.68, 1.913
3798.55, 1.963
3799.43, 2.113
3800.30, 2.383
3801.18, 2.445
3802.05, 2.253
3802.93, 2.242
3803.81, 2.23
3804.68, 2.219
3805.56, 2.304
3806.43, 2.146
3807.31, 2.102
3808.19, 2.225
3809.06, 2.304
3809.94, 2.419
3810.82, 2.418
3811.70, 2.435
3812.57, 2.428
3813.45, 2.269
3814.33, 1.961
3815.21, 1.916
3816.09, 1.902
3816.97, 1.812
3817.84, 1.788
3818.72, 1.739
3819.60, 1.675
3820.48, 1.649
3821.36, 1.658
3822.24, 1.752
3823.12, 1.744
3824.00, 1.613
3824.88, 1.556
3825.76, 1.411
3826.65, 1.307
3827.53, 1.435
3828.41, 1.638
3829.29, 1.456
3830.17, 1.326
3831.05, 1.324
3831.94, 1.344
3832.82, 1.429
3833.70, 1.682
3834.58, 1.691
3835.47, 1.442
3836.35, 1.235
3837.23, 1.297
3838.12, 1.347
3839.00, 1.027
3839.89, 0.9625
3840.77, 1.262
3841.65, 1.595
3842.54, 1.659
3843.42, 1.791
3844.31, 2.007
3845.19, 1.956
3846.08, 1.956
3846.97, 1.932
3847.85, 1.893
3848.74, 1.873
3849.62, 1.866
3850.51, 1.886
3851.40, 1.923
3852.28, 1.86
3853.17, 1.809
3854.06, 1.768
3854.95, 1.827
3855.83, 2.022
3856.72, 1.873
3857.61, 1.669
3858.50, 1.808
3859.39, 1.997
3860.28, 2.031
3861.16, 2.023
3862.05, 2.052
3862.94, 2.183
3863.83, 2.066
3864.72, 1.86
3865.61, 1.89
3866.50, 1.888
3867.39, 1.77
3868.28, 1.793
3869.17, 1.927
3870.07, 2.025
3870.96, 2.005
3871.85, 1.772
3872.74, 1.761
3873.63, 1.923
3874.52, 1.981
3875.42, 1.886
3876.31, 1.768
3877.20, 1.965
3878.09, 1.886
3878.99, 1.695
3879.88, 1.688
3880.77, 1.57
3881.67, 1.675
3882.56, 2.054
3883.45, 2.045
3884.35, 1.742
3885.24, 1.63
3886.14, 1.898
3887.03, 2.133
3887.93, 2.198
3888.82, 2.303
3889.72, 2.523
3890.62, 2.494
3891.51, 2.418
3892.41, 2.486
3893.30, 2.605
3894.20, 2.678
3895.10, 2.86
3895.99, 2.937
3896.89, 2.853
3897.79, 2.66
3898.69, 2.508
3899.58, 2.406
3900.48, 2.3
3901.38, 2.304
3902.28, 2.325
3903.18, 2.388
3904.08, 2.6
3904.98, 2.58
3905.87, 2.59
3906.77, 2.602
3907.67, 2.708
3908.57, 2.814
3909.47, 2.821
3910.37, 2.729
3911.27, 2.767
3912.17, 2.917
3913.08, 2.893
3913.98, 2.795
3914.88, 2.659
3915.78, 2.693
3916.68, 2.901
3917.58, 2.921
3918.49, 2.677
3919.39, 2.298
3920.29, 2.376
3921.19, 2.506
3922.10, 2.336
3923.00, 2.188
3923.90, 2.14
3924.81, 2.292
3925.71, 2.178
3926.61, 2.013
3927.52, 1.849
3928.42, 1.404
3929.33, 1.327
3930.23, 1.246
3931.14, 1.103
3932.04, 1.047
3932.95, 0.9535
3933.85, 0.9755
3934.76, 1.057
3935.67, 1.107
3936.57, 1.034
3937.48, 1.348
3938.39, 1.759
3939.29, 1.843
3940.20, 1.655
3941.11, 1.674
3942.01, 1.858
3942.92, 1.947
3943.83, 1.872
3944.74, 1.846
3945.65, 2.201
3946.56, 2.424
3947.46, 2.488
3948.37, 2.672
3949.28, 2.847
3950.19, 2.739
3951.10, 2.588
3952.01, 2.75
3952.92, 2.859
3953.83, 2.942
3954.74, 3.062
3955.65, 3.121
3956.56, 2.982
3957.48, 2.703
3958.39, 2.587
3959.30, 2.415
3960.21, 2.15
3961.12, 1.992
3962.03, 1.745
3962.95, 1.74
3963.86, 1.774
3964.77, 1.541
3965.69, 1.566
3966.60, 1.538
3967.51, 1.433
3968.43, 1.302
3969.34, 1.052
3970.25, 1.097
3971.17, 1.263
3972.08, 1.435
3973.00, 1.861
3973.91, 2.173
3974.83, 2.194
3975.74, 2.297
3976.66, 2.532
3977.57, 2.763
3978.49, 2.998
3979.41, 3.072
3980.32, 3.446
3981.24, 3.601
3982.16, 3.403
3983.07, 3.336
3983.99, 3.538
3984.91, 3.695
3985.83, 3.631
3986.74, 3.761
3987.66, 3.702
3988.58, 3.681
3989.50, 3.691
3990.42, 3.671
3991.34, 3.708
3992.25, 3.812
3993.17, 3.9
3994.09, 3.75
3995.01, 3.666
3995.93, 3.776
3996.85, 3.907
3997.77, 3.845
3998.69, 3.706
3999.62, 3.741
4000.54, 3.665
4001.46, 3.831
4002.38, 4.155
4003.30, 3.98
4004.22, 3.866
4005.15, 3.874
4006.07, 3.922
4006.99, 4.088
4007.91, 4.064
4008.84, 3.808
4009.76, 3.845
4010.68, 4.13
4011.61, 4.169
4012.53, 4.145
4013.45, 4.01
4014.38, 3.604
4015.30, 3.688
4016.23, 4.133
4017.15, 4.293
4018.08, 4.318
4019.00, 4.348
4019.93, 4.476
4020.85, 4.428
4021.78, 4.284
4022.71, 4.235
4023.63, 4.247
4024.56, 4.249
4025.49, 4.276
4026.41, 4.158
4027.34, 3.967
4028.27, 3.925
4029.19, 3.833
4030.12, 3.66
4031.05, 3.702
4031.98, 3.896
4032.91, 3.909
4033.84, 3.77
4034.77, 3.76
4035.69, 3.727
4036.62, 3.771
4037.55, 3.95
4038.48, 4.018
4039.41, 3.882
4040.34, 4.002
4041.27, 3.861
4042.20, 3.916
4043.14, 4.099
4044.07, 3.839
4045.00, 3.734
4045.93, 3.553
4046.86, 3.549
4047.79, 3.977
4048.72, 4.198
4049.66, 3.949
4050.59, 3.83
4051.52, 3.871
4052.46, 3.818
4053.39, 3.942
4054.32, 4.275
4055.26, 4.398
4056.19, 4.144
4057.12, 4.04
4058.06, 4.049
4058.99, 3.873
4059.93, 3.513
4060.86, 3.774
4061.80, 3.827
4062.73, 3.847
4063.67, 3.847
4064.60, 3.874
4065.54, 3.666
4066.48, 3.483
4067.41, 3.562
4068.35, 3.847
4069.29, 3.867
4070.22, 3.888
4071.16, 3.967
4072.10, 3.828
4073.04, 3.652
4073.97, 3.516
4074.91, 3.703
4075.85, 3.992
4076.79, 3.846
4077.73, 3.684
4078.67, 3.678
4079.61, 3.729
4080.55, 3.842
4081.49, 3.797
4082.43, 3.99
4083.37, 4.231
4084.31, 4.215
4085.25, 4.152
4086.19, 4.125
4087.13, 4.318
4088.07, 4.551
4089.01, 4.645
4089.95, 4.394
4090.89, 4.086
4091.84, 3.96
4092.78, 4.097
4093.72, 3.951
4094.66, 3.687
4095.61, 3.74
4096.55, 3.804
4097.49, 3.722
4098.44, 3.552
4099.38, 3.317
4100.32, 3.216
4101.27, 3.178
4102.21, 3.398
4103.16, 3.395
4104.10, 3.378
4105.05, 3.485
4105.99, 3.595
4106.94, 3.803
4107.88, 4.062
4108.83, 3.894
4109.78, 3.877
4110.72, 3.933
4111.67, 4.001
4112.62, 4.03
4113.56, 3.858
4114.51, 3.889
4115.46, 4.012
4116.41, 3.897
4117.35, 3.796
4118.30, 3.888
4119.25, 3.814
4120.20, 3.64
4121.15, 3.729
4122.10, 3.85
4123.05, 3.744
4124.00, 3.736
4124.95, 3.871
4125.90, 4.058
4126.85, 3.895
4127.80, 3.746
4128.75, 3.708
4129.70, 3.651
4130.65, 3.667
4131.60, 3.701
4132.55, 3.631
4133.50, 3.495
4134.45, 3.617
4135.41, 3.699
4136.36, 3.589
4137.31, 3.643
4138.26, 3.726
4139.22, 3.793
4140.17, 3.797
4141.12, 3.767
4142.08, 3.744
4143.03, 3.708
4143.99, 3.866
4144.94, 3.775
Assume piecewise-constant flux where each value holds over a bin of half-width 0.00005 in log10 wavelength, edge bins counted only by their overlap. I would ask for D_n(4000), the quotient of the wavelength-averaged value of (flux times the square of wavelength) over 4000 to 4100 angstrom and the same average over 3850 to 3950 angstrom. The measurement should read 2.02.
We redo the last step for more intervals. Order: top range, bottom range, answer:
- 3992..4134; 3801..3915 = 2.13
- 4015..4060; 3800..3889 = 2.39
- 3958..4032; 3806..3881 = 2.00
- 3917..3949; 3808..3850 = 1.14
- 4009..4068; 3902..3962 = 1.86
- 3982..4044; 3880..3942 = 1.89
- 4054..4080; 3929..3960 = 2.00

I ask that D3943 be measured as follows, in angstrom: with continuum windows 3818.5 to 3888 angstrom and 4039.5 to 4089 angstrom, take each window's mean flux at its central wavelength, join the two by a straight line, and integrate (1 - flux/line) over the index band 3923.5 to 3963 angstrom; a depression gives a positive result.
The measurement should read 9.8 angstrom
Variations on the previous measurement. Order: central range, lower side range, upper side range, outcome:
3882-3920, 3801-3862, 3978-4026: 2.0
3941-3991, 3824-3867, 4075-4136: 3.4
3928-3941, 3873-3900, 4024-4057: 6.9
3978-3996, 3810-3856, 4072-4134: -4.1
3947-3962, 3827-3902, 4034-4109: 0.5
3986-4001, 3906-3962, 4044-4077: -3.8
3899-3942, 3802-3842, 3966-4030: 9.0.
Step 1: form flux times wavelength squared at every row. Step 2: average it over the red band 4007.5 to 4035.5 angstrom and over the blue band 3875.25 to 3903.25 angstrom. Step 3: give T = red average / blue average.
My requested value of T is 1.9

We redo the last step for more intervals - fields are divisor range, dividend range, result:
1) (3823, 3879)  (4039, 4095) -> 2.53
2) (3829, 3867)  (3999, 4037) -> 2.54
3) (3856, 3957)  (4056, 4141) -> 1.93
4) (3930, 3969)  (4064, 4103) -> 2.09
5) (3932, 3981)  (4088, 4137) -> 1.98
